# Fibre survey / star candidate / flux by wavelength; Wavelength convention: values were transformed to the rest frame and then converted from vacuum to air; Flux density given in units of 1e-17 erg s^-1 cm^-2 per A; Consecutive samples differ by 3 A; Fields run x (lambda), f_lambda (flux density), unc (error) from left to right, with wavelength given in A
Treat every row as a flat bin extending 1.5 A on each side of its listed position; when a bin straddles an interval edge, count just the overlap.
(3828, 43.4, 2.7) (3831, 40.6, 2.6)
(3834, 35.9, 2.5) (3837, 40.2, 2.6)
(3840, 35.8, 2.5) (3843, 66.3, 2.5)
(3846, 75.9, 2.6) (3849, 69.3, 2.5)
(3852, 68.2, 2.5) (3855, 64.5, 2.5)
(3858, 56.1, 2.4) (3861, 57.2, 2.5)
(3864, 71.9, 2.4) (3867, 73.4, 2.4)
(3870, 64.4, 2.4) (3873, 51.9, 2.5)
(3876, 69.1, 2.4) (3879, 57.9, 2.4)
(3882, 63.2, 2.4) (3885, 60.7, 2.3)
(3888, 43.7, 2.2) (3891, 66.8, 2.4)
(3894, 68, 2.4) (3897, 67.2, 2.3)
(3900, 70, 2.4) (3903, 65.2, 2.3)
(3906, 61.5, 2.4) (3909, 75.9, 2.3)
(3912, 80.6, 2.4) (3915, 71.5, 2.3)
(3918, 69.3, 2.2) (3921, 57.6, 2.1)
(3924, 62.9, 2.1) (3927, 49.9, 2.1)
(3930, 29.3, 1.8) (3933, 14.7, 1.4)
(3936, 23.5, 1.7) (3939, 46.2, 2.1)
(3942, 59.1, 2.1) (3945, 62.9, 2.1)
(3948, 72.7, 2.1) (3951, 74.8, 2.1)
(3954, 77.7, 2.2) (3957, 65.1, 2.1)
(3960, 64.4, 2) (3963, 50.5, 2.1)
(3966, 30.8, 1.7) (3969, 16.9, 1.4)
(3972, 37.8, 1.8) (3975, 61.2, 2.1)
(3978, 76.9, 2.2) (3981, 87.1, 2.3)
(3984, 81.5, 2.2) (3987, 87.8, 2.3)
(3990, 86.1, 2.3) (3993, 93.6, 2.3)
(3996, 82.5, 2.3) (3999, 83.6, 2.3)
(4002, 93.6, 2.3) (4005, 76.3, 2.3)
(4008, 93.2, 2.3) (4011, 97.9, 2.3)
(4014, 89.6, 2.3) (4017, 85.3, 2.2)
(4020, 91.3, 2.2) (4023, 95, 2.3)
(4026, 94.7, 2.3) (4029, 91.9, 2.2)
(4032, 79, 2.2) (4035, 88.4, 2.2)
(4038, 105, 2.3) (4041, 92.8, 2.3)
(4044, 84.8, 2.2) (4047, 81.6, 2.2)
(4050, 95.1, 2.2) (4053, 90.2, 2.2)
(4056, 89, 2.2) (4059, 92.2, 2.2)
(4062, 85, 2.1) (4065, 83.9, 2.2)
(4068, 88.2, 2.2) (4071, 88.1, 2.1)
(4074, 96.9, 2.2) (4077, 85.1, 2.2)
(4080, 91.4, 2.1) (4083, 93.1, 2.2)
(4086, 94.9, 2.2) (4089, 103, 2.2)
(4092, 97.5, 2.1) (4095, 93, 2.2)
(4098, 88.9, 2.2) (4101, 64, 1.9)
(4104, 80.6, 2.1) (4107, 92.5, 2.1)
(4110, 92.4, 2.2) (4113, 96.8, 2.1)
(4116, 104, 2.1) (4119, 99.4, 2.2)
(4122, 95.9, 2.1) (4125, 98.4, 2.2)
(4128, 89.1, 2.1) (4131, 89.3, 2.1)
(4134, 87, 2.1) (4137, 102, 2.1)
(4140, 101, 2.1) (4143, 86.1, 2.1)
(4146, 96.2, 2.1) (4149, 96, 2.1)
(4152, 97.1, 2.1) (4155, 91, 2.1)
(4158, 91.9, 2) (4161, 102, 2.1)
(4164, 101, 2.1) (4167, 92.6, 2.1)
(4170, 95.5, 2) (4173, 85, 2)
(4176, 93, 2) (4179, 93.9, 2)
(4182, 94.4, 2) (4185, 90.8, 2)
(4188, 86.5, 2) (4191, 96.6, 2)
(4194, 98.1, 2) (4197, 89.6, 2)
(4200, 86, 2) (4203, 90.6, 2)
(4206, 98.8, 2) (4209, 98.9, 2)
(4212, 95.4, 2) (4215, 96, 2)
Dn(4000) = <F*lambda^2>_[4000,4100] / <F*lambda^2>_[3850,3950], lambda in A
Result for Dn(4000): 1.63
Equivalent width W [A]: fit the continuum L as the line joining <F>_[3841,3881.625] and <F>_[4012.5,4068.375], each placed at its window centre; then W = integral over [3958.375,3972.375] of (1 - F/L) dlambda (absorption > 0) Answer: 6.8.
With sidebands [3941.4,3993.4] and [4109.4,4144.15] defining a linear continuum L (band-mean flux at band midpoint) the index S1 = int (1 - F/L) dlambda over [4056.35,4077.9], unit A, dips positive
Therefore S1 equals -1.2 A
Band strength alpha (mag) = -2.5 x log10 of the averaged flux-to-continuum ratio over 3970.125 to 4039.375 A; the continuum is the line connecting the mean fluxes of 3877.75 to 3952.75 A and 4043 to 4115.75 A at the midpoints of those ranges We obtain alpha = -0.12 mag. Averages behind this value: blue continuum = 59.1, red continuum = 89.8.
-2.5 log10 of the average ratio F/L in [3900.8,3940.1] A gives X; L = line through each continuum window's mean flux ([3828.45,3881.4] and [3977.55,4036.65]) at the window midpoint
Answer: 0.27 mag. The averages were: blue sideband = 58.5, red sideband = 88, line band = 54.8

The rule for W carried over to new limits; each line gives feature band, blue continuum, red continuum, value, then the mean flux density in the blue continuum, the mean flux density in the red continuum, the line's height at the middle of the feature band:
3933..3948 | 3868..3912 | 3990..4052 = 5.5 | 64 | 89.7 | 73.9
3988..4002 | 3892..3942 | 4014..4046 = -1.2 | 57.2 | 90.6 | 80.3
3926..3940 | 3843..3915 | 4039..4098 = 7.9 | 65.5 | 90.9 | 72.7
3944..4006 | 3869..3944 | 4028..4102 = 2.0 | 58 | 89.9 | 71.8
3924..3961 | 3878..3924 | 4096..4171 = 8.9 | 65.3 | 93.2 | 70.3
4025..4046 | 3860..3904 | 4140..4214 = -3.0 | 63.4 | 93.8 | 79.2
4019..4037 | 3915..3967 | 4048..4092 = -2.6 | 54.3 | 91.3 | 79.2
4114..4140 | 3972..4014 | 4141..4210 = -1.5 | 83.2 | 93.6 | 90.8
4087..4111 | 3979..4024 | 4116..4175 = 0.9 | 88.1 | 94.8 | 92.6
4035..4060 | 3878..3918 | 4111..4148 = -1.8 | 65.8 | 95.4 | 84.9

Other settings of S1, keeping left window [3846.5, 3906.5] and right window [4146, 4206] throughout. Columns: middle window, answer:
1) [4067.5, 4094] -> -2.9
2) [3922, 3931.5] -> 2.9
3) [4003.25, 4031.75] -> -4.5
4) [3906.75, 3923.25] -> -0.6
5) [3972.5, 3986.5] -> -0.1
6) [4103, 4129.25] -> -2.1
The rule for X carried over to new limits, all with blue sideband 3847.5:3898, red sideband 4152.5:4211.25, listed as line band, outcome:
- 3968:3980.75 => 0.347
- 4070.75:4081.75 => -0.094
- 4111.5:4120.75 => -0.150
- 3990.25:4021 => -0.163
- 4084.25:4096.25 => -0.150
